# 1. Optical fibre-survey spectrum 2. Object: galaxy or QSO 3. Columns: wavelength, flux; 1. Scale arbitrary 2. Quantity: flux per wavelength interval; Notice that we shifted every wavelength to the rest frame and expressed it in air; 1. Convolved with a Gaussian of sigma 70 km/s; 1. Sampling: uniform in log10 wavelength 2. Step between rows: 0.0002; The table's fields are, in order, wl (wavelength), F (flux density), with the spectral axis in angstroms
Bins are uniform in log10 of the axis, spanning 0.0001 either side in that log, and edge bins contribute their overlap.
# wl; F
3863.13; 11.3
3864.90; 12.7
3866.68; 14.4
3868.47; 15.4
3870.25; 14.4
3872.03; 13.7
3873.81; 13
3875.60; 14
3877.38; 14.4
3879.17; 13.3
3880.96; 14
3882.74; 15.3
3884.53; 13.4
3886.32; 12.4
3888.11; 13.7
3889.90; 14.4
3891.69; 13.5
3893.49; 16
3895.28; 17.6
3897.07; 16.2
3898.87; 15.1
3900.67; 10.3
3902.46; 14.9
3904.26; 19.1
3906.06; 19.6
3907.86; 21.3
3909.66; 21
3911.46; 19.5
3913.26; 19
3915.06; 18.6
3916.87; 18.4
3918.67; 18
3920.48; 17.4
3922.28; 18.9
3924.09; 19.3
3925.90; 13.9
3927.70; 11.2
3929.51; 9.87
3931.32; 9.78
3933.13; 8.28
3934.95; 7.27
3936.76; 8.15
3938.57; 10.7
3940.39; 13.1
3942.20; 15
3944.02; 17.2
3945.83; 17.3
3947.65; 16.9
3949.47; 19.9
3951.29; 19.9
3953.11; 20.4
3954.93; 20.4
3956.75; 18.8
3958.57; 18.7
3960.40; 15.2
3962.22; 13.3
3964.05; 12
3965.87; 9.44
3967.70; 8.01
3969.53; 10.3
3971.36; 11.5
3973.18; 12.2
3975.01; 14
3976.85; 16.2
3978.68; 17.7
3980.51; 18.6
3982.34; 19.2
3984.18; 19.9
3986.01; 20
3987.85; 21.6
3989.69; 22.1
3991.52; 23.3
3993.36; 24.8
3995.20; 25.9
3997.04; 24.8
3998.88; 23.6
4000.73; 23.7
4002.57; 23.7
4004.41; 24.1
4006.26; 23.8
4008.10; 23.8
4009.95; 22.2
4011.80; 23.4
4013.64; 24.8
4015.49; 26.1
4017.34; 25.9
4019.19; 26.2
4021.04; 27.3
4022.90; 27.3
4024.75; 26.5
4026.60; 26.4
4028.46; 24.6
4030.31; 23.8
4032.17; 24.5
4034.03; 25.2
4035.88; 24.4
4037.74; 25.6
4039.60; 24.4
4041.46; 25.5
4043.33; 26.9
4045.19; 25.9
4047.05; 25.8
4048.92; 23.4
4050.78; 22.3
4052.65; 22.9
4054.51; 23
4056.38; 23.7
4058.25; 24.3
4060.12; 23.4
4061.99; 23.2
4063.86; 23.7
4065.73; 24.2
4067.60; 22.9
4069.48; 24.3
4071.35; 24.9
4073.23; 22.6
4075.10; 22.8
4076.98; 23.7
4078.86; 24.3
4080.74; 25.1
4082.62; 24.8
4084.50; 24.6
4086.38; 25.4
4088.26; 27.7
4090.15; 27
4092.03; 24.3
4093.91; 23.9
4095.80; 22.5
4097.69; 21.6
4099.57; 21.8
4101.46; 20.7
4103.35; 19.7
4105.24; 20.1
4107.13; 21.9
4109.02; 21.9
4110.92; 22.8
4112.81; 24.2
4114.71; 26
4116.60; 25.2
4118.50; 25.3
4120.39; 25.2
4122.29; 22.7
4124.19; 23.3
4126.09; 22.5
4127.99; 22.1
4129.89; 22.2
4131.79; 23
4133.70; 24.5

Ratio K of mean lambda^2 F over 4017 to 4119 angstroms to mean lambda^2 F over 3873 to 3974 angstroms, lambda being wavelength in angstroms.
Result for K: 1.73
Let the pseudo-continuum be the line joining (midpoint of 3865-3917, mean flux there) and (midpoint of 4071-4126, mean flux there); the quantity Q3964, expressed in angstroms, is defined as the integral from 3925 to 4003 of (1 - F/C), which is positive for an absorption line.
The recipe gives 9.1 angstroms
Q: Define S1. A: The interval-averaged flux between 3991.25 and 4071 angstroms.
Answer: 24.6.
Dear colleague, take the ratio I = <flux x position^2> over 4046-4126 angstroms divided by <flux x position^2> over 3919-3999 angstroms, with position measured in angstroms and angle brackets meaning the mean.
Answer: 1.5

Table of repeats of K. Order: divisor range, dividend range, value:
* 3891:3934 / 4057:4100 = 1.62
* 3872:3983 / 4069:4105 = 1.69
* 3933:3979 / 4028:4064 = 1.77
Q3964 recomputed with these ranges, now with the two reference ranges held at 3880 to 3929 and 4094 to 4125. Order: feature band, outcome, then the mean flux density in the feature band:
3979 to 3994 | -1.62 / 21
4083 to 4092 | -1.53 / 25.9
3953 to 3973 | 4.51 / 14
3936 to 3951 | 2.16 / 15.1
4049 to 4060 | -1.14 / 23.3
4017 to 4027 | -3.29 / 26.7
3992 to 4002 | -2.71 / 24.5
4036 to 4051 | -3.14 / 25.1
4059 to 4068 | -0.91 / 23.5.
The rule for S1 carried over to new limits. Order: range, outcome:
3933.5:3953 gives 14.6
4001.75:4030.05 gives 25.1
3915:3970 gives 14.7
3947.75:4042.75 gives 21.1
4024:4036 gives 25.1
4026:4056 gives 24.6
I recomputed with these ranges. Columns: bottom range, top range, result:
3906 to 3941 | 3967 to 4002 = 1.30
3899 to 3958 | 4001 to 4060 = 1.62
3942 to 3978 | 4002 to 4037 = 1.68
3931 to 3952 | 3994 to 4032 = 1.88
